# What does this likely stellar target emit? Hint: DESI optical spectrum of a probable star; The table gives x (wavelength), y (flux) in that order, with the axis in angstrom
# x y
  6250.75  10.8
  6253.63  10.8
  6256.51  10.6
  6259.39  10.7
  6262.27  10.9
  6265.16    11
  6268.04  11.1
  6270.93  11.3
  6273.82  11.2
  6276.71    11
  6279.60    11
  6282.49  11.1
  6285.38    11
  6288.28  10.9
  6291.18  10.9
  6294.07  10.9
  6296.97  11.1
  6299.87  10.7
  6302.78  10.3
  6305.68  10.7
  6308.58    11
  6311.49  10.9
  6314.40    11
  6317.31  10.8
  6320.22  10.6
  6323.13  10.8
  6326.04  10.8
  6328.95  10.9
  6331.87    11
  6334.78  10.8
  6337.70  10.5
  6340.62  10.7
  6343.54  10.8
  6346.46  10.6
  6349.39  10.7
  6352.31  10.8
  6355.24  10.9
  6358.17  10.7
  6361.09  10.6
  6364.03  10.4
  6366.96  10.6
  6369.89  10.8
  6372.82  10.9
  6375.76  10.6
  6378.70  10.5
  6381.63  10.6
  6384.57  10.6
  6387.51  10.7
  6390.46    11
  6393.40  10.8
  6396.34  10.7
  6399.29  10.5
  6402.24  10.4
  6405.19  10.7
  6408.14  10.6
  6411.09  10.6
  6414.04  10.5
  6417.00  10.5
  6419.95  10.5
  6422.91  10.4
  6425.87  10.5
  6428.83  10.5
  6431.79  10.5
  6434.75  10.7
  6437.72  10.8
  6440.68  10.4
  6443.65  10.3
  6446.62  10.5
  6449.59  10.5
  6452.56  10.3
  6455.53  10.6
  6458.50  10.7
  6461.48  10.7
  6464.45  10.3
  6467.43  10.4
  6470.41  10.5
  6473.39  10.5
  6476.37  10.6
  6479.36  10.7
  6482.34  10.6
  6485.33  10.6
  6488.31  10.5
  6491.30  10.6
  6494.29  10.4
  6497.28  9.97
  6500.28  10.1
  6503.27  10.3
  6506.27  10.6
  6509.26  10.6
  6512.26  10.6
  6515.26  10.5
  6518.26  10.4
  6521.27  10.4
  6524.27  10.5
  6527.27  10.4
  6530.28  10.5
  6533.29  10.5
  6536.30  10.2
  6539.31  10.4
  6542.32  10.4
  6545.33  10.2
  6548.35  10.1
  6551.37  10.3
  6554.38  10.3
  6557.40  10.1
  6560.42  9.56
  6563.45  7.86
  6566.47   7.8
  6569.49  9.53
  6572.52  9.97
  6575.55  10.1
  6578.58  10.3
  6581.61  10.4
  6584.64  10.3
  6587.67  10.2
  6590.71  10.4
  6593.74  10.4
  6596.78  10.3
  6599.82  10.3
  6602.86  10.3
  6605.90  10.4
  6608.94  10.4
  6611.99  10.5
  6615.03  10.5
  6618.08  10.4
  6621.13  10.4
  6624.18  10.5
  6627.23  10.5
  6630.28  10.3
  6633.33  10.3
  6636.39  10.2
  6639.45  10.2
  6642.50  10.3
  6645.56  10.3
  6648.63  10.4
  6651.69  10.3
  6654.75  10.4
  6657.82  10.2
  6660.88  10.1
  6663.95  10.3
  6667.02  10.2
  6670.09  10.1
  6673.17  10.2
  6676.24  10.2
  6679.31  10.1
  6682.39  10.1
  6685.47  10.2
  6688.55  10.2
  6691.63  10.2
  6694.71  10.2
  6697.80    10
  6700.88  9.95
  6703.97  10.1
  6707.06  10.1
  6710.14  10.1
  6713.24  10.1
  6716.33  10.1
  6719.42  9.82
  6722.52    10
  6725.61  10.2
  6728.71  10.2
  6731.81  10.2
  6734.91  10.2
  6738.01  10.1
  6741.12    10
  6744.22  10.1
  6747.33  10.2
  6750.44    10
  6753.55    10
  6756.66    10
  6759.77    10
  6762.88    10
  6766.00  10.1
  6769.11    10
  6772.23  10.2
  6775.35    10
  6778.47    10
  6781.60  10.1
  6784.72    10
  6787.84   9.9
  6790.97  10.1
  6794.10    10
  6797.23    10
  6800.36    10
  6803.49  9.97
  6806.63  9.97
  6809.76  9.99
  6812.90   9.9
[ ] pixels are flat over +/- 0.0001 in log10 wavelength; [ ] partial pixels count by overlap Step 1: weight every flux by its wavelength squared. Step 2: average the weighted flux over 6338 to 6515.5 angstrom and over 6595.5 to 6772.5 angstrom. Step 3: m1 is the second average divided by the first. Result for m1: 1.04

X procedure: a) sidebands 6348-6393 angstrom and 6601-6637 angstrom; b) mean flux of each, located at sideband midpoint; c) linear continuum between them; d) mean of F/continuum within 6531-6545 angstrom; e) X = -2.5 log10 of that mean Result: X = 0.013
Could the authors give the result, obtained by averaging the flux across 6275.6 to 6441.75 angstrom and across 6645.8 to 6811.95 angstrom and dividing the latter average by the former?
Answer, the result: 0.9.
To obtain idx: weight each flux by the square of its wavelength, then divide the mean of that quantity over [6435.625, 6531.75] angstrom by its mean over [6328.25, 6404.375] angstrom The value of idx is 1.0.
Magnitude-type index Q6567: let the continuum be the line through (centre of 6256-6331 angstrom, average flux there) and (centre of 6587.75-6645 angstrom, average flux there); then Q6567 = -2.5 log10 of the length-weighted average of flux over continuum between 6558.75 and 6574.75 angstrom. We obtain 0.161 mag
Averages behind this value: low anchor 10.9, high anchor 10.4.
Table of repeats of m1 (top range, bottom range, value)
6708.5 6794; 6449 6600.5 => 1.05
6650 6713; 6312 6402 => 1.05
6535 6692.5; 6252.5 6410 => 1.03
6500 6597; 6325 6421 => 1.00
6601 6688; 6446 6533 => 1.03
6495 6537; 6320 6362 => 1.02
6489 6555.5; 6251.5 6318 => 1.02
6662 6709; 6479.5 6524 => 1.03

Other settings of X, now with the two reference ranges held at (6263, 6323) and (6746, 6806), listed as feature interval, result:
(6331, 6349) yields 0.01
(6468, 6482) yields 0.00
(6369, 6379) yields 0.01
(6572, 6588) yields 0.02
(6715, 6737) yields 0.00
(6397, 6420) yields 0.02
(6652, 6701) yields 0.00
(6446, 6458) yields 0.01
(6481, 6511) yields 0.01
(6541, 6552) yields 0.02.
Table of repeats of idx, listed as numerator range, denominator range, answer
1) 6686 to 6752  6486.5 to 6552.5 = 1.03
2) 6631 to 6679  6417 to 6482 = 1.04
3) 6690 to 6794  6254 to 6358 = 1.06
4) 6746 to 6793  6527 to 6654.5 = 1.04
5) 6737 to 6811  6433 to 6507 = 1.05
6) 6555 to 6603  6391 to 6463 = 0.98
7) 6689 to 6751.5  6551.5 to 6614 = 1.05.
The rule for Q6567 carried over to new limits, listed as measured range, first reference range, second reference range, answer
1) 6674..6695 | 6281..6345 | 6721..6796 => 0.00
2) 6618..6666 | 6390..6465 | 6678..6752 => -0.01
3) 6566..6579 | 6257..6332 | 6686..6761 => 0.08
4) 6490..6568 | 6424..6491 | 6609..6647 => 0.03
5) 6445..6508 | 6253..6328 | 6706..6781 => 0.01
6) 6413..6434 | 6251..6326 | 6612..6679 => 0.02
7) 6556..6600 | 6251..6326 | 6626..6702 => 0.06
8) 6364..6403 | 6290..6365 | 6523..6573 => -0.01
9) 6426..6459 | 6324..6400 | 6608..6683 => 0.01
